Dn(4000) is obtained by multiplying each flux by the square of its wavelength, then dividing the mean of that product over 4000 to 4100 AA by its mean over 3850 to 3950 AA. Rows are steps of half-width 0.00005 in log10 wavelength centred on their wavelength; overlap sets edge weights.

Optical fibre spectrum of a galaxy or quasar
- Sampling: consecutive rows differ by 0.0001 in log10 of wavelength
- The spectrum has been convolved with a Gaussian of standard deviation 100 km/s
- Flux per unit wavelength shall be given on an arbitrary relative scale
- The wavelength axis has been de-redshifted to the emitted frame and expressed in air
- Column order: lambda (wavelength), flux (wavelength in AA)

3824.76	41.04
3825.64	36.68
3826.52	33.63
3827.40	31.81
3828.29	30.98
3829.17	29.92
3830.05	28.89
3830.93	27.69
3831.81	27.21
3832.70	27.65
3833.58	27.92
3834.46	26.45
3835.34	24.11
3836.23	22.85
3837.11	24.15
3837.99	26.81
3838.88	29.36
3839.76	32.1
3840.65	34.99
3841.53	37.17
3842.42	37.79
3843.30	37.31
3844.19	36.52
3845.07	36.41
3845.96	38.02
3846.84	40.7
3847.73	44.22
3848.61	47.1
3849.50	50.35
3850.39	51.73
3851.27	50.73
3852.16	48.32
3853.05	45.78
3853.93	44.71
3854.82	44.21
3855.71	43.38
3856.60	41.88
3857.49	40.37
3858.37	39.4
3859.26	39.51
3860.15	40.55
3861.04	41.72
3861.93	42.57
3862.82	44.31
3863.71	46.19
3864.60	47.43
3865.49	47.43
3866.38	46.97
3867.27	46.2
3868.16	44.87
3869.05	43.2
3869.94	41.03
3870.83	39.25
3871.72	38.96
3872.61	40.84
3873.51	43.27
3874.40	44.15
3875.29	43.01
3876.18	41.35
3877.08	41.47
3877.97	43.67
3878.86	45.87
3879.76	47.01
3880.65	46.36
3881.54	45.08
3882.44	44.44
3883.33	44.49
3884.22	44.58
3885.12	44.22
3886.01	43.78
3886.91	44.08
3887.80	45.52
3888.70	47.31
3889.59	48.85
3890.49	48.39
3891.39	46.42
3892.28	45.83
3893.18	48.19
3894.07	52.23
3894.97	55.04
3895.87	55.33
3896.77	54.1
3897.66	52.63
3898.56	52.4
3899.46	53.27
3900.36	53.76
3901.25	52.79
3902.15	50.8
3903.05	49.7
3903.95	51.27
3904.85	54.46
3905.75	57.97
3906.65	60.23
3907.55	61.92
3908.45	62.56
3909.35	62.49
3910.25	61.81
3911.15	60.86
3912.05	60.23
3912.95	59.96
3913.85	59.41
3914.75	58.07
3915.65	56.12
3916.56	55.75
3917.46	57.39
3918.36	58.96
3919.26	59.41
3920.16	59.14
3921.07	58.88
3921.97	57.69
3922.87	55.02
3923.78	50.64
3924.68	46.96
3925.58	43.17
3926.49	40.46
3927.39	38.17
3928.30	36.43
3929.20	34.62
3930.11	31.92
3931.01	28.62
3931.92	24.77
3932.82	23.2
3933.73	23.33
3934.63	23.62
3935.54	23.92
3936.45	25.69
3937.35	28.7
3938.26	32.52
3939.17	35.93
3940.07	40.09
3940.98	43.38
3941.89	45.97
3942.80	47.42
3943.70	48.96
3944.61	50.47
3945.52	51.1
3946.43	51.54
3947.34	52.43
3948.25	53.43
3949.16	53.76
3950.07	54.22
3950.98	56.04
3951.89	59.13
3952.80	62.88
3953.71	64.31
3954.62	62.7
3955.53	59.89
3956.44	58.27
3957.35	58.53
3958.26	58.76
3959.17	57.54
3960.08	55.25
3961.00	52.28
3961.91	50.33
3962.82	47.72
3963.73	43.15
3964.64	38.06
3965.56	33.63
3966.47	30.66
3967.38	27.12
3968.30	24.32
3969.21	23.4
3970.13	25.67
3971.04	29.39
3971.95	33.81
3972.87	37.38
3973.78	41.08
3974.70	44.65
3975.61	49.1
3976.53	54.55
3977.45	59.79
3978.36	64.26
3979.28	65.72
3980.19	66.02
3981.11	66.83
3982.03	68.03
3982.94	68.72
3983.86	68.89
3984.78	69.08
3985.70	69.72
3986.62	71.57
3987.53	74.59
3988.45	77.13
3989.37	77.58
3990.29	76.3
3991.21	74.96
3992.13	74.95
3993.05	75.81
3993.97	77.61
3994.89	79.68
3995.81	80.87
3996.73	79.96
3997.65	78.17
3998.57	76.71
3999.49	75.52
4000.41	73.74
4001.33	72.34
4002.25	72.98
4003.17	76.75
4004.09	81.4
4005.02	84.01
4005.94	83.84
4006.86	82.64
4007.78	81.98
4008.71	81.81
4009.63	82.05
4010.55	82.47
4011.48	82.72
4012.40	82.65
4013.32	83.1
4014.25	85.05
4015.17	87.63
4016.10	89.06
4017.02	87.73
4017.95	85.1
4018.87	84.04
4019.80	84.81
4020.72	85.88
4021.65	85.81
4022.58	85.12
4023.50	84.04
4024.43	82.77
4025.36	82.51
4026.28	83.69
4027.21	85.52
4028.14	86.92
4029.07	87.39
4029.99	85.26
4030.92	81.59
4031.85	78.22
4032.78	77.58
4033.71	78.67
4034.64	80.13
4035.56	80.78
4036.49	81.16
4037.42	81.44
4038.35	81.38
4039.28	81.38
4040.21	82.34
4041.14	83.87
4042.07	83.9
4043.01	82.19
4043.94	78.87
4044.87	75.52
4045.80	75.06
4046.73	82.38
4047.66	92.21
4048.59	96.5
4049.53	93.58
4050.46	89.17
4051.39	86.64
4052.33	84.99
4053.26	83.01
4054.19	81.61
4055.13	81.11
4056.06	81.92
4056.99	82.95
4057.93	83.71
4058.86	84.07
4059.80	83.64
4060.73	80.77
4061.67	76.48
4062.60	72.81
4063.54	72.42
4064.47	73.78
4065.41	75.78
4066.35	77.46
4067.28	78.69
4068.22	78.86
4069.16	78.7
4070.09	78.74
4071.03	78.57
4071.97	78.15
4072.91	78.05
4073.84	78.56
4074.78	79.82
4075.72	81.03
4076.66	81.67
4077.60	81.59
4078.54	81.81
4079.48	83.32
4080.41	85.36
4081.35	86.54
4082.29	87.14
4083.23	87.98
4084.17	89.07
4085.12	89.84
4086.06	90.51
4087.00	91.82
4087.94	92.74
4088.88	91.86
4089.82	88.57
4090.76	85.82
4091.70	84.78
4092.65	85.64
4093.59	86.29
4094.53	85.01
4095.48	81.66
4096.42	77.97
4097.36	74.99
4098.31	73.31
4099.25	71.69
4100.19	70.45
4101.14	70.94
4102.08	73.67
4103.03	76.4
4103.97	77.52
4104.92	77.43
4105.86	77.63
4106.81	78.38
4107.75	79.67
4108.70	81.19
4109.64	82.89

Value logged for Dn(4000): 1.90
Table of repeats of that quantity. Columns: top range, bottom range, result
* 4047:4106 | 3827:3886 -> 2.30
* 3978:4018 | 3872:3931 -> 1.62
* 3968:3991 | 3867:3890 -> 1.36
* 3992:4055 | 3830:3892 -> 2.19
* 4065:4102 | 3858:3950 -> 1.92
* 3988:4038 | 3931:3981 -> 1.86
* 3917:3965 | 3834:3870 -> 1.22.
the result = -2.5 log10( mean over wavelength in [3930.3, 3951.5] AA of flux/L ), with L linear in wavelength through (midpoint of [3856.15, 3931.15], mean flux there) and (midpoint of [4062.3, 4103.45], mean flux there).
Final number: 0.39 mag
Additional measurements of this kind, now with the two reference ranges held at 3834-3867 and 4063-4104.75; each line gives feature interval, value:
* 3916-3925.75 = -0.058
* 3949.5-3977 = 0.269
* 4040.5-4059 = -0.123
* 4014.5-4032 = -0.204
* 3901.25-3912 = -0.155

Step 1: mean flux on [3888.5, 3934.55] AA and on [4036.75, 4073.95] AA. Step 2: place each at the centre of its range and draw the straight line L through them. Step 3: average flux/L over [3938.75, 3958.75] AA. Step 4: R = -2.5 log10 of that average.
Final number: 0.10 mag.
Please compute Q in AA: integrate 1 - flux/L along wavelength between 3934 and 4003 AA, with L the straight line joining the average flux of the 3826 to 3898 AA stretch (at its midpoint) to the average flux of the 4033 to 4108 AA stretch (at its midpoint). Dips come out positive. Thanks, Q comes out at 8.0 AA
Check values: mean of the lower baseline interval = 41.2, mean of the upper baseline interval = 81.6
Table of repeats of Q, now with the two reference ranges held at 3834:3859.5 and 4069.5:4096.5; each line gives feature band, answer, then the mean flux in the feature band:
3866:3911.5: -2.0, 48.9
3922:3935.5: 4.5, 36.1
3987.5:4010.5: -3.4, 78.3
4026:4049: -2.1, 82.5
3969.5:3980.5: 2.9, 47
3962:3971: 4.2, 33.2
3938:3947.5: 2.0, 45.5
